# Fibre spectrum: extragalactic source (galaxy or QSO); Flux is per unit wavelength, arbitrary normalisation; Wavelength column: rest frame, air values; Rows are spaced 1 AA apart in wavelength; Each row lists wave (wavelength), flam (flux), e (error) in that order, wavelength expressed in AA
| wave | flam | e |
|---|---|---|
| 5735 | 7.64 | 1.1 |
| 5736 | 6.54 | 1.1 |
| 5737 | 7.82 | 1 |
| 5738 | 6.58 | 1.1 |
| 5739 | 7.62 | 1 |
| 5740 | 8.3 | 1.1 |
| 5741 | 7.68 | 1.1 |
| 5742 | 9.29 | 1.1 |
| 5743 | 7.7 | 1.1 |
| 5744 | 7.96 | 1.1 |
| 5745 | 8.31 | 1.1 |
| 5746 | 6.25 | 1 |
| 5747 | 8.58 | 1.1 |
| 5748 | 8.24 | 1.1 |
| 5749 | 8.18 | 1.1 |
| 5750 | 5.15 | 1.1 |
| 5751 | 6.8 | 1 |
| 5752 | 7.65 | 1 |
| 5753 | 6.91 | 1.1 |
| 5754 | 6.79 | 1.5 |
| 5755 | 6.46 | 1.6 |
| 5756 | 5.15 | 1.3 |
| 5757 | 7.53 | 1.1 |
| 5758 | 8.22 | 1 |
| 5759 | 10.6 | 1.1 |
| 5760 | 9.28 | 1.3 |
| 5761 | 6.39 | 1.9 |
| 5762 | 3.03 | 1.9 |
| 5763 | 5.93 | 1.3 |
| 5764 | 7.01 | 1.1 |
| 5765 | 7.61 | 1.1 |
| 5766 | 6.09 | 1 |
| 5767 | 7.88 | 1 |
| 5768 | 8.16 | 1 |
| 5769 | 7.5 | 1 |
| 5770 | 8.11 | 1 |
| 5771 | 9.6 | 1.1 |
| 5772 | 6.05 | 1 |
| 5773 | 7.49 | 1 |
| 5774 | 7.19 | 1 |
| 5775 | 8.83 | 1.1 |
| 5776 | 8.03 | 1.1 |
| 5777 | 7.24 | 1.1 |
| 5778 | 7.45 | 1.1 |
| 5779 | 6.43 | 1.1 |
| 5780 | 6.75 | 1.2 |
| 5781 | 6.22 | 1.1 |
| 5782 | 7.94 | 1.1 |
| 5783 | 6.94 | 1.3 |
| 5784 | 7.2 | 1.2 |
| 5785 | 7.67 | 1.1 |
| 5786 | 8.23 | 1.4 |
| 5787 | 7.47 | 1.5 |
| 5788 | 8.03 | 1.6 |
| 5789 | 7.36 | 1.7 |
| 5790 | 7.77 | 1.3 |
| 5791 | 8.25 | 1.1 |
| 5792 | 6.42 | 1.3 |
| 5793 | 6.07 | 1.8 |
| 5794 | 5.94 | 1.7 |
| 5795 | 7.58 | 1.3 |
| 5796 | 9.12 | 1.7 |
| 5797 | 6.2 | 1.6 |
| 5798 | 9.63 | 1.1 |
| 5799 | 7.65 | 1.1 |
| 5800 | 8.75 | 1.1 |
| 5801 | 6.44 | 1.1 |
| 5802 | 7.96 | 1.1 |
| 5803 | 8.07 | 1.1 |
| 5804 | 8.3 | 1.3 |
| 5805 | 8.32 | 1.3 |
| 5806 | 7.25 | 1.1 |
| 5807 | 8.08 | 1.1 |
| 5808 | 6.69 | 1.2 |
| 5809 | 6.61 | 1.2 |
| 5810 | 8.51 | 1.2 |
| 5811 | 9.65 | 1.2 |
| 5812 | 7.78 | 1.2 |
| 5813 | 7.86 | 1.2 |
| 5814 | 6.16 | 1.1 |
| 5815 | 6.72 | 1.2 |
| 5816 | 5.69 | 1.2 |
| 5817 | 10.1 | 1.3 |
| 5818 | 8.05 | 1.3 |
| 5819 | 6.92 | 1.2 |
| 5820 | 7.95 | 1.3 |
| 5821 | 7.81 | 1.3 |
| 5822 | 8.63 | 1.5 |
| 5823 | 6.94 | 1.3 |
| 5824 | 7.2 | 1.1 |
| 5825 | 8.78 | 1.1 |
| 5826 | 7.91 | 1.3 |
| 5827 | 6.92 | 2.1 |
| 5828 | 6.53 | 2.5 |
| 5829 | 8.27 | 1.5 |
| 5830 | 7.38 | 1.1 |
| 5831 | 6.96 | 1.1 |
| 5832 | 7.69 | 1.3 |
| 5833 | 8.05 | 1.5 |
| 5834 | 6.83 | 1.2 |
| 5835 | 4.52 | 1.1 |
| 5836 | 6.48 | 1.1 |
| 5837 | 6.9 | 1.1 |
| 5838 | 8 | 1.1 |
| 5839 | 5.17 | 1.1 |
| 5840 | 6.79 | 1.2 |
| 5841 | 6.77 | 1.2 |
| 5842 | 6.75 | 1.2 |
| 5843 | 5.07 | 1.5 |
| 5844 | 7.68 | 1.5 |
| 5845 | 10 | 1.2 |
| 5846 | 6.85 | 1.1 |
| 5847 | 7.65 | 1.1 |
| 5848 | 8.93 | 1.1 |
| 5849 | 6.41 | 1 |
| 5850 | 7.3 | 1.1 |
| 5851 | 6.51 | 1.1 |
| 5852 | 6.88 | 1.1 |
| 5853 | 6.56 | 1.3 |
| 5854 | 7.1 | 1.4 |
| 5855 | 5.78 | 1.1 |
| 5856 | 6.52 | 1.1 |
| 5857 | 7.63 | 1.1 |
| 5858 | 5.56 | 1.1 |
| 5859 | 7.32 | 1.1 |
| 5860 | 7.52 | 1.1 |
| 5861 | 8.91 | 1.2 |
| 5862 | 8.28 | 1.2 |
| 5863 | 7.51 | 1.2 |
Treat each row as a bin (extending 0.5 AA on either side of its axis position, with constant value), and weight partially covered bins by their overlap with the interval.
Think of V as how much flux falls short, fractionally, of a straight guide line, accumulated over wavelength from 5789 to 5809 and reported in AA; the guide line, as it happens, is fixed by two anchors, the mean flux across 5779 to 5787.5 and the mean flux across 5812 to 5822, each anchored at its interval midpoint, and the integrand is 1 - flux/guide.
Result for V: -0.50 AA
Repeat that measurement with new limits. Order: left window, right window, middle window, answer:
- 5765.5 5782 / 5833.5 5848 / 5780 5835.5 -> -2.73 AA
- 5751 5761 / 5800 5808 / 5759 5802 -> 1.38 AA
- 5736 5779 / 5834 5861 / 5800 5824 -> -1.94 AA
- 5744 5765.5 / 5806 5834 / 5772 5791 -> -0.25 AA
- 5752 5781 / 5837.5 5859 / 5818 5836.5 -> -0.80 AA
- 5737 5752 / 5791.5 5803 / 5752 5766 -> 1.10 AA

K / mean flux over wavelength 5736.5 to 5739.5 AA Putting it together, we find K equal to 7.34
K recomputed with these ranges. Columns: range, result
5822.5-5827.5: 7.55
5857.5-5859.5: 6.44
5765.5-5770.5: 7.55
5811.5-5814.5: 7.27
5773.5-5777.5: 7.82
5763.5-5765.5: 7.31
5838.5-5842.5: 6.37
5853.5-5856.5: 6.47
